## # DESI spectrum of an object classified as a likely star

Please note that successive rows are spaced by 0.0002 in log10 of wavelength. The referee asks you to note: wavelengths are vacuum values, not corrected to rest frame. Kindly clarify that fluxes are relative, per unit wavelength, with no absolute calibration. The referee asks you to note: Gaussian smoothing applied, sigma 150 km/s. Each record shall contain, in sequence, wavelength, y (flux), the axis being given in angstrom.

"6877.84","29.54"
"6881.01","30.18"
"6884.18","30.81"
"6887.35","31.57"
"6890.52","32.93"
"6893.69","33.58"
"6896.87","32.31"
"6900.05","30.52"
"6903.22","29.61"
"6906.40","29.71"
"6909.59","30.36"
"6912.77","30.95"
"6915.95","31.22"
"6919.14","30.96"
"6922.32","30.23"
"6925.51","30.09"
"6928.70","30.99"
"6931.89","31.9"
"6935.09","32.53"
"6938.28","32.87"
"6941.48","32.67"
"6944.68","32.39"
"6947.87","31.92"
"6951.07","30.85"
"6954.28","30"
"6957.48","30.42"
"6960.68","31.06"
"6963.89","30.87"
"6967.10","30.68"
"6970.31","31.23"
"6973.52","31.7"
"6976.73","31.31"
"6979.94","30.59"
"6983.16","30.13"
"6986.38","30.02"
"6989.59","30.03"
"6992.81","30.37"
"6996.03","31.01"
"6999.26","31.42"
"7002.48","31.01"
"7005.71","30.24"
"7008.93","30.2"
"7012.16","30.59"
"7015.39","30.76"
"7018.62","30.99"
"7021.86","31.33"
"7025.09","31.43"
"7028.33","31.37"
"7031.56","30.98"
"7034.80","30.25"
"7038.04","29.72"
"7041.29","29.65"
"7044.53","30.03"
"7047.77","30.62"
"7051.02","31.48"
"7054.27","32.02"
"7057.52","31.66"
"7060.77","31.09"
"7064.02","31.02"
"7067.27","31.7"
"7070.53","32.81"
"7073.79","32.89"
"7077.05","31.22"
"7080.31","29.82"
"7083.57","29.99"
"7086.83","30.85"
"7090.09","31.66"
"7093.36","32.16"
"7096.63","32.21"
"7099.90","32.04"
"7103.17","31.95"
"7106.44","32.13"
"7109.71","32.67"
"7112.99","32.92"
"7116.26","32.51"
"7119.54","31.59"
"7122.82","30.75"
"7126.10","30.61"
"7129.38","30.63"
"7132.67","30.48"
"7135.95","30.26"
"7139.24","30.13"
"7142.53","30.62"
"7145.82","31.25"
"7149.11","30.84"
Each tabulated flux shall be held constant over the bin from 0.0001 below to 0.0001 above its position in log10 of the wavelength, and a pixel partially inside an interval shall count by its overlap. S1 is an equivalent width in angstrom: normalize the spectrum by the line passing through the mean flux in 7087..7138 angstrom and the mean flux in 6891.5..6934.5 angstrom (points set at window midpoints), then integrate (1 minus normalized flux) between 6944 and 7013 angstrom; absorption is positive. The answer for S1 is 0.9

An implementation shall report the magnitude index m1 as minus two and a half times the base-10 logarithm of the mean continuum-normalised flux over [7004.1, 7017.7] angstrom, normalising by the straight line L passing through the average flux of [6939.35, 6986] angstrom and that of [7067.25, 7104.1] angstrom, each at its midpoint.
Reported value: 0.03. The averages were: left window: 31.1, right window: 31.6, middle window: 30.5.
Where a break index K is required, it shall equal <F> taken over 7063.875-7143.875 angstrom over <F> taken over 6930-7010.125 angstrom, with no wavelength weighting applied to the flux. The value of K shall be 1.01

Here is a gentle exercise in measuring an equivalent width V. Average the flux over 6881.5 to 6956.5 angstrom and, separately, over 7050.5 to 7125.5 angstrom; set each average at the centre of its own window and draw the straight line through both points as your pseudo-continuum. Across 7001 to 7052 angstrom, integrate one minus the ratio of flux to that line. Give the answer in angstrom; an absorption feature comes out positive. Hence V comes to 1.5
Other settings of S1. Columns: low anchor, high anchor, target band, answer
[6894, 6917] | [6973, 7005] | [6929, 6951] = -1.0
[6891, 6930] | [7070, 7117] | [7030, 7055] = 0.8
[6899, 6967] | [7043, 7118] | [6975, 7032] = 1.0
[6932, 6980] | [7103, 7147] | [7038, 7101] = 0.2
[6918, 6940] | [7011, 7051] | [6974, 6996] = 0.3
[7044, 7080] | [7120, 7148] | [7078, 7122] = -1.0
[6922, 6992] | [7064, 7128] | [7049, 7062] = 0.0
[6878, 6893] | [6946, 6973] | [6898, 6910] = 0.4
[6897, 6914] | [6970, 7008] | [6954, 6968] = 0.0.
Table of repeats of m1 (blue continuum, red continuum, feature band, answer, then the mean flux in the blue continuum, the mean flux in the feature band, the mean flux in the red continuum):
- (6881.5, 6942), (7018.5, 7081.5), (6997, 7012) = 0.02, 31.3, 30.7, 31.1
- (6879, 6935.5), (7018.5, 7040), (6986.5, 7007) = 0.01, 31.1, 30.6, 30.8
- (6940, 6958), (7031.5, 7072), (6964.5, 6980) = 0.01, 31.4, 31.1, 31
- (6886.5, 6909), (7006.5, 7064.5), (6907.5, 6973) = 0.00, 31.4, 31.2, 30.8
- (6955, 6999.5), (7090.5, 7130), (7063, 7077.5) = -0.02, 30.7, 32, 31.9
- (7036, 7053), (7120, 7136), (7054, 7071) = -0.04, 30.3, 31.6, 30.7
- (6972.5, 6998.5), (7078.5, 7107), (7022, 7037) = 0.00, 30.6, 31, 31.4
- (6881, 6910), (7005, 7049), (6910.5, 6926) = 0.01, 31.2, 30.7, 30.6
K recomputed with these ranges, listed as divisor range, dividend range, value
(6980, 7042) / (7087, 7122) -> 1.05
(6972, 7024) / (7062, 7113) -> 1.03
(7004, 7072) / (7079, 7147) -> 1.01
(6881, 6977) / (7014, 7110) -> 1.00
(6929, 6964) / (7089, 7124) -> 1.02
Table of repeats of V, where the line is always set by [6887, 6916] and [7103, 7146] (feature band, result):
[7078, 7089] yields 0.3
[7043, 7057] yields 0.1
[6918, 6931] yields 0.3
